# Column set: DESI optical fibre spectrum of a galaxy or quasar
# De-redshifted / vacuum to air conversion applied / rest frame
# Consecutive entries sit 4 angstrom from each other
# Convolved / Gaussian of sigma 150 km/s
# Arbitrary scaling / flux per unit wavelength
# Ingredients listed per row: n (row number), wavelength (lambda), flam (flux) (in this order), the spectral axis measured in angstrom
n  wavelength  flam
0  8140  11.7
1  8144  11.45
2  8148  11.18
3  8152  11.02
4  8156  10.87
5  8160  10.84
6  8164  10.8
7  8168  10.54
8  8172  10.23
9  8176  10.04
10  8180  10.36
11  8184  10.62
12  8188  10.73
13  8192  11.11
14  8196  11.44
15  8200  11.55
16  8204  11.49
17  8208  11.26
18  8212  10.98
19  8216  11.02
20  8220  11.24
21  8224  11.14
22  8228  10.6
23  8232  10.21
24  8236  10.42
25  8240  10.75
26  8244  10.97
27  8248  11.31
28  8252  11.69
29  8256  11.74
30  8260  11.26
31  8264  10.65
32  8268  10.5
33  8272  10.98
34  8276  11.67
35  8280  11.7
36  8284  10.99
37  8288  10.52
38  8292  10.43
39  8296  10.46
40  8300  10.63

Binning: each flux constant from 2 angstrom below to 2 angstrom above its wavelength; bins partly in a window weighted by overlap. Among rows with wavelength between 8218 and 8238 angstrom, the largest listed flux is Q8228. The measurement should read 11.24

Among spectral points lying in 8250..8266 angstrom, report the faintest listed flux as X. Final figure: 10.65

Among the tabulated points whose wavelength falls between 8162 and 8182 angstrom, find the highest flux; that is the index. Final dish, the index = 10.8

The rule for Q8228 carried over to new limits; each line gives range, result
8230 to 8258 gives 11.74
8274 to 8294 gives 11.7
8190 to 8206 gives 11.55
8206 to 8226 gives 11.26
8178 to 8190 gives 10.73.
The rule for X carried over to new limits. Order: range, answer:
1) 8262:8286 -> 10.5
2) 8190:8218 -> 10.98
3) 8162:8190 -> 10.04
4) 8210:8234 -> 10.21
